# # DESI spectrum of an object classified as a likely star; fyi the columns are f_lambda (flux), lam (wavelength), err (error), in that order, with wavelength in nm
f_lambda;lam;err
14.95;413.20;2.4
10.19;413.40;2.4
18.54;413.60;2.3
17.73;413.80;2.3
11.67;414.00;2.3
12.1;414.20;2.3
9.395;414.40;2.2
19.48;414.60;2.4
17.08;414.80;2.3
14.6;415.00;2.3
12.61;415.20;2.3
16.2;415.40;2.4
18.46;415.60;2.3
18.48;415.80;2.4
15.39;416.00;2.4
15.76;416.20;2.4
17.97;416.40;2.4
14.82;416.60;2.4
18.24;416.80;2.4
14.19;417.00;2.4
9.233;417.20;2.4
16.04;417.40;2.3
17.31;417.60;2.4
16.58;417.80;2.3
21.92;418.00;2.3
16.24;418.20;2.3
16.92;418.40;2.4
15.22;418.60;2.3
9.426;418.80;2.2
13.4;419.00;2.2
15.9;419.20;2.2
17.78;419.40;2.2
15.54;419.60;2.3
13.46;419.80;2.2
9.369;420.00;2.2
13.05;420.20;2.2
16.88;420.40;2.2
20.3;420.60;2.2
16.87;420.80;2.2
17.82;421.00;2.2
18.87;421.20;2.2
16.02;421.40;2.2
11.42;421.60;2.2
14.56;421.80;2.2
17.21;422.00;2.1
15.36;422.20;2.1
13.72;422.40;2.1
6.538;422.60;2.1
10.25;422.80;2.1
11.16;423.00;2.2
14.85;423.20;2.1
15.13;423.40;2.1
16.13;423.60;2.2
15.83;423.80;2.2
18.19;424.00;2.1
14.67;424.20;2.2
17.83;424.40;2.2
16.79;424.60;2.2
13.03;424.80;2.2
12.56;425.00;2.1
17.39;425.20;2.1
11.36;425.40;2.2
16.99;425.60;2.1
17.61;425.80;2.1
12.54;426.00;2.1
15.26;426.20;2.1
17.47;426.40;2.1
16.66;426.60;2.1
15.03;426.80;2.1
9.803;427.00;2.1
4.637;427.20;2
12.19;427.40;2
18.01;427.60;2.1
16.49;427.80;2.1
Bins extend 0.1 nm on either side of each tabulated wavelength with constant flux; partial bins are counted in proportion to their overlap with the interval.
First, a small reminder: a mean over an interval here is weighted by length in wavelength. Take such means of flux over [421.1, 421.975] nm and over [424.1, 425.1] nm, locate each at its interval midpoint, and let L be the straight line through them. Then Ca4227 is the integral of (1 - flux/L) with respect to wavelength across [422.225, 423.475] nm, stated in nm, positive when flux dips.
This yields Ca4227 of 0.26 nm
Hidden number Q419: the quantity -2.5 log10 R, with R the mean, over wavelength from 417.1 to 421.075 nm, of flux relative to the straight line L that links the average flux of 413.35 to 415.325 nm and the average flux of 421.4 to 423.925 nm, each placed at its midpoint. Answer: -0.11 mag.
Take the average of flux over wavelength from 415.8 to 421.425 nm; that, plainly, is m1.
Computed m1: 15.8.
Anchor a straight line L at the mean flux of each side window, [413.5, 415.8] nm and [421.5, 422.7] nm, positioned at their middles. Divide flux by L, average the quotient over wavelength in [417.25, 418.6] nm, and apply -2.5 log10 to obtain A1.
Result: -0.18 mag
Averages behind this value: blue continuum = 15.4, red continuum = 13.1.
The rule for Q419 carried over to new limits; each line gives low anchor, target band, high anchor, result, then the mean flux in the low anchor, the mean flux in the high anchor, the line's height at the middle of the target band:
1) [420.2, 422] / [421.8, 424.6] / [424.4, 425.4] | 0.077 mag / 16.4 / 14.9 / 15.6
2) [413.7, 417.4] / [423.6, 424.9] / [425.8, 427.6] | -0.159 mag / 15.2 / 13.5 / 13.9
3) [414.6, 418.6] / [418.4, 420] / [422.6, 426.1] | 0.107 mag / 16.3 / 14.6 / 15.7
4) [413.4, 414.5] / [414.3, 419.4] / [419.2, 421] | -0.086 mag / 13.6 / 15.6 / 14.5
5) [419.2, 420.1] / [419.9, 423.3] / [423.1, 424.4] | 0.048 mag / 14.2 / 16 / 15.1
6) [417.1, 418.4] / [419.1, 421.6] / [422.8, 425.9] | 0.001 mag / 16.3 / 15.1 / 15.8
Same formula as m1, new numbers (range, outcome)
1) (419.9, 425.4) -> 14.8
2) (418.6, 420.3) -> 13.6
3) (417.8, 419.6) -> 15.9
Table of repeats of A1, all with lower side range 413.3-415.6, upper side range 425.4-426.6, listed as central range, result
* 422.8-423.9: 0.09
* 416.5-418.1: -0.08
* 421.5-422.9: 0.20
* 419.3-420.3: 0.10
